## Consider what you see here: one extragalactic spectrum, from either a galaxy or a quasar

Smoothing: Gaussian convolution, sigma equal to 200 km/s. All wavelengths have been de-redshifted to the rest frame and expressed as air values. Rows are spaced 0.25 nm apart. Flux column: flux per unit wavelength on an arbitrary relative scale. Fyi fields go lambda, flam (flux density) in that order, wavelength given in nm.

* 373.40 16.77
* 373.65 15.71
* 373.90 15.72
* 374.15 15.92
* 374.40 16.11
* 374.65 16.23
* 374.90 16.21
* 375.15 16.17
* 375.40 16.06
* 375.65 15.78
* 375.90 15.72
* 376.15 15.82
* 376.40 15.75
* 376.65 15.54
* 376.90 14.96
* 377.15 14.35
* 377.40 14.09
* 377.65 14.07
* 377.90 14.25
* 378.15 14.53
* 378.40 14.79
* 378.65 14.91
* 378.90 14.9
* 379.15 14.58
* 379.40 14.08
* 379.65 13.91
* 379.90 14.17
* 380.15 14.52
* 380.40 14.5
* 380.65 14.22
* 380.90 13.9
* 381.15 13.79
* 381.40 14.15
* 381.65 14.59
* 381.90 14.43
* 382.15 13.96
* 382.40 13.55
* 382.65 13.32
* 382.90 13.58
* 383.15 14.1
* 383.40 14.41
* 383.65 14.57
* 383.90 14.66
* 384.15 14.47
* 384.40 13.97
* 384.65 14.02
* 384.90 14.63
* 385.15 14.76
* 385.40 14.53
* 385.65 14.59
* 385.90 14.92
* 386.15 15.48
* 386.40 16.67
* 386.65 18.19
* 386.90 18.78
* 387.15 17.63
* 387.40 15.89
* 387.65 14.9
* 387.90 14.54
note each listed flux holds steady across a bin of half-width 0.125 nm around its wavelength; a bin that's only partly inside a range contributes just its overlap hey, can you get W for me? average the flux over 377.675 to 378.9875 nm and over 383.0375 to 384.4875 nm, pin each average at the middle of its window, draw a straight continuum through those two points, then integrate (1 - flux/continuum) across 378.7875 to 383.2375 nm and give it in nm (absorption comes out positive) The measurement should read 0.12 nm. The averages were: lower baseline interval 14.6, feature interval 14.1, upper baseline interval 14.4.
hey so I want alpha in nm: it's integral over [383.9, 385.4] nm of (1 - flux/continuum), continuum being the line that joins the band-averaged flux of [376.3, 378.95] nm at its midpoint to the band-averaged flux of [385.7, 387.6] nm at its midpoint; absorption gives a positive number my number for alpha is 0.17 nm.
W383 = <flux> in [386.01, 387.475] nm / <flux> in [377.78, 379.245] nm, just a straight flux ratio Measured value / 1.17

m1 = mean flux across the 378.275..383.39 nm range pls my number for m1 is 14.2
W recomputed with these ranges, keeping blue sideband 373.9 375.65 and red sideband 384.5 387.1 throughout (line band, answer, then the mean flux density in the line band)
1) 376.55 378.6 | 0.18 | 14.6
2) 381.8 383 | 0.16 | 13.8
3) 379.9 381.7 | 0.19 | 14.2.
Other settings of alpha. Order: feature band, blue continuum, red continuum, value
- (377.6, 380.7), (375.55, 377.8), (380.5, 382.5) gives 0.03 nm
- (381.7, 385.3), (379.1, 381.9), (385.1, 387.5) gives 0.25 nm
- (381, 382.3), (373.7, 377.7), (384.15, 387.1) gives 0.11 nm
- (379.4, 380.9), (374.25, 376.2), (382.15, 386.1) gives 0.08 nm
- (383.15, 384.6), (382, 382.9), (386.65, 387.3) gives 0.06 nm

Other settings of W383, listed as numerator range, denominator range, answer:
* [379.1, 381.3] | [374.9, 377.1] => 0.90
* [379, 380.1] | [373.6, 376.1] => 0.89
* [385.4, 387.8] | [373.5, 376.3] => 1.02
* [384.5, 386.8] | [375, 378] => 1.01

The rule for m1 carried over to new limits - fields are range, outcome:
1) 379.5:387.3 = 14.7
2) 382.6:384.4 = 14.2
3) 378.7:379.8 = 14.4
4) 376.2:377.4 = 15.1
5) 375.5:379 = 15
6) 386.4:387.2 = 18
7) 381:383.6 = 14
